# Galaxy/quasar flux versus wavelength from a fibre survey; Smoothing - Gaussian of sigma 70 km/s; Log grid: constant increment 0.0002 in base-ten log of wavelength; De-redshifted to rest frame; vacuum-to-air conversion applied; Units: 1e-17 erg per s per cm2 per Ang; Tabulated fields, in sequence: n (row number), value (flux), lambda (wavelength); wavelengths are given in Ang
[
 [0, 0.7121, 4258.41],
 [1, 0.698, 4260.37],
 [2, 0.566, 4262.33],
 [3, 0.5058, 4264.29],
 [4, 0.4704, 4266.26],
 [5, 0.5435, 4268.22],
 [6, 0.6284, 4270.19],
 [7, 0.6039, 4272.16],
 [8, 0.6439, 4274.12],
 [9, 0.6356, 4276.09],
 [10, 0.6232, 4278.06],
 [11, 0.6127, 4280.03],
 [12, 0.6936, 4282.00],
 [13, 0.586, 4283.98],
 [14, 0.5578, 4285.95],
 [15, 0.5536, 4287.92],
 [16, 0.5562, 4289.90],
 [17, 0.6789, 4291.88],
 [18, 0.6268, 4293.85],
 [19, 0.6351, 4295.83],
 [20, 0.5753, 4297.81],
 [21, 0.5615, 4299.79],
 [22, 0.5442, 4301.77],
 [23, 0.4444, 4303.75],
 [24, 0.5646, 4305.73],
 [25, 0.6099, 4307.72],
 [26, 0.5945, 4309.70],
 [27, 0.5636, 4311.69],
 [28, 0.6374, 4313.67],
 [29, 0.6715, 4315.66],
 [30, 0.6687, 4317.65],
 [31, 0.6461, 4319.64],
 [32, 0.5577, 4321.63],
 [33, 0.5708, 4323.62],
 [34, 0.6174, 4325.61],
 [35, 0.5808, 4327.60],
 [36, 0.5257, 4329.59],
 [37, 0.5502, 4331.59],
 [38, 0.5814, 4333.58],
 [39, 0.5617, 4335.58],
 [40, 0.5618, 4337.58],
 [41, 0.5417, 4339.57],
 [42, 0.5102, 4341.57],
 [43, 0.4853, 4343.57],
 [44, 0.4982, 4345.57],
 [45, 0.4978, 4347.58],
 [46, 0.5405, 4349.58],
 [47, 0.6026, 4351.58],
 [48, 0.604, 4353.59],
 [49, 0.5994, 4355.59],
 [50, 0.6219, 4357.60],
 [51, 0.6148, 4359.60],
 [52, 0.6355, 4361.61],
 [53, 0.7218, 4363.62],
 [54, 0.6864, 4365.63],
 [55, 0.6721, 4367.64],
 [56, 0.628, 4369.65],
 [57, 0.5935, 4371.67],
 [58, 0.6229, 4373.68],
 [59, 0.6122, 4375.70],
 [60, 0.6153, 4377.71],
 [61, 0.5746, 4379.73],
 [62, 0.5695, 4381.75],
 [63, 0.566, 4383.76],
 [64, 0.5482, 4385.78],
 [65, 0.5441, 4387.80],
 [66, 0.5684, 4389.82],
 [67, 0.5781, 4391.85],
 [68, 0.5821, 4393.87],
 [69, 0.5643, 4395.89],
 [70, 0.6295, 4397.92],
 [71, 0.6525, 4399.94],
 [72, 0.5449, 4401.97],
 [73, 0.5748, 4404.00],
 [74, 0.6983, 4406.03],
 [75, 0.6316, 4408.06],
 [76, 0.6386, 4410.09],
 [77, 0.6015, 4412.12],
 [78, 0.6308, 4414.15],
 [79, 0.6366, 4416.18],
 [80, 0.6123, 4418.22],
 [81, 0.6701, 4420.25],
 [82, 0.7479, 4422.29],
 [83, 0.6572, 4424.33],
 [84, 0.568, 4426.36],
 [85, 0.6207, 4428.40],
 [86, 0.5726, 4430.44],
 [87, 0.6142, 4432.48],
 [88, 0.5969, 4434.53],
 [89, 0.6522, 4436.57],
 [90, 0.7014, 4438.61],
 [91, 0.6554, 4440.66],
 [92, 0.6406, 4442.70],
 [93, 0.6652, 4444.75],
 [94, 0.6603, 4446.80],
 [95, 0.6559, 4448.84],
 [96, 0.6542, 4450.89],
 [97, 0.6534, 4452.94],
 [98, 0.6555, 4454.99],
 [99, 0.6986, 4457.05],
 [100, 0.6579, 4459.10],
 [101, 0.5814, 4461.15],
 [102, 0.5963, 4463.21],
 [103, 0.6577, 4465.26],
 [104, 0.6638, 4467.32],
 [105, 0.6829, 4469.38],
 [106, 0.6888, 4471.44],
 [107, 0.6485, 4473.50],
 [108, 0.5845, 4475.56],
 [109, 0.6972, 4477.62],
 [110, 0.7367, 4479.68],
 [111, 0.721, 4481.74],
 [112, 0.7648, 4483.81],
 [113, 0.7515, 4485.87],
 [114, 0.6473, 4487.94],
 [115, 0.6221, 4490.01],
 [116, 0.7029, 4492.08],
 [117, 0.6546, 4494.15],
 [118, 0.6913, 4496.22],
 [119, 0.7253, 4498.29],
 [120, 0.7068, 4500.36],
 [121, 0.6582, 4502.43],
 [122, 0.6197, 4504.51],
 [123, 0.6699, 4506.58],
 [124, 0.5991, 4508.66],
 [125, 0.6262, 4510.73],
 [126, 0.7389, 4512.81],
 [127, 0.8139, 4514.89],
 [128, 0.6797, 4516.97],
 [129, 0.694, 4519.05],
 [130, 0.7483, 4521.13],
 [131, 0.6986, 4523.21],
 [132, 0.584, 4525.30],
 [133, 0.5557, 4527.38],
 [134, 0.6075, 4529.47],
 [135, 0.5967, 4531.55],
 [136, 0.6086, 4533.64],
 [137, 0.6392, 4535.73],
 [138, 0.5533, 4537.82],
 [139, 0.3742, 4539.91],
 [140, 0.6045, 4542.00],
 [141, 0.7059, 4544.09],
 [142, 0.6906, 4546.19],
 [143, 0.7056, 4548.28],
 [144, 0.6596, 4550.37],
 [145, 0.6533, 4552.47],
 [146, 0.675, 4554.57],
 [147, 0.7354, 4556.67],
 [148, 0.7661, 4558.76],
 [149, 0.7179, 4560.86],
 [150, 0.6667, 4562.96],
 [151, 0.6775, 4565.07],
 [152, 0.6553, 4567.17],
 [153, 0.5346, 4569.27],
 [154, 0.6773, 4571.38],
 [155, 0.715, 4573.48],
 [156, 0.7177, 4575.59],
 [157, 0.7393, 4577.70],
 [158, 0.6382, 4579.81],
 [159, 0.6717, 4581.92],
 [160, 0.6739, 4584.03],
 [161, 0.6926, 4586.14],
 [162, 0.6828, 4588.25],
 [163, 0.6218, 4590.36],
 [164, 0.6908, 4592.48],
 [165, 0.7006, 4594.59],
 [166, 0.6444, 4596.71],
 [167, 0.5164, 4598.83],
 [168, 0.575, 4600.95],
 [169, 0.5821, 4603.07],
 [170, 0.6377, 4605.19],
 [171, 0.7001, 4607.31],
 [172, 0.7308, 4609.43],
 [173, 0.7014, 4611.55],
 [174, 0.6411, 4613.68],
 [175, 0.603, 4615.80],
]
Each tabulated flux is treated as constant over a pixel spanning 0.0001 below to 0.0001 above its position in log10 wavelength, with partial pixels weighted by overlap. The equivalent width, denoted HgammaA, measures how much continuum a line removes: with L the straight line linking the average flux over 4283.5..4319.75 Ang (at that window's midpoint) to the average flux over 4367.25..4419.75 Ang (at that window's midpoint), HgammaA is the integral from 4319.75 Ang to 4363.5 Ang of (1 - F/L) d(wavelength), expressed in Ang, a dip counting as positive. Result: 2.0 Ang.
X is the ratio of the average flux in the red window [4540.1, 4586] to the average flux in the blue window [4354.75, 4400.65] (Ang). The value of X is 1.11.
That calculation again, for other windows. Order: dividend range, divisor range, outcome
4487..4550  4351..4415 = 1.07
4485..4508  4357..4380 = 1.06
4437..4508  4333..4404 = 1.14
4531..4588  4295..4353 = 1.16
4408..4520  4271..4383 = 1.11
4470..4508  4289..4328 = 1.14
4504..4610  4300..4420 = 1.11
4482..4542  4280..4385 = 1.11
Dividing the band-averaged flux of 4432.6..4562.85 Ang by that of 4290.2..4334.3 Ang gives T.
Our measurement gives 1.1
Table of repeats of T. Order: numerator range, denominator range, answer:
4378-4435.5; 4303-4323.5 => 1.02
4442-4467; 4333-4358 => 1.17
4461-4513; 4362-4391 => 1.10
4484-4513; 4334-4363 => 1.19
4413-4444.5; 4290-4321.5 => 1.07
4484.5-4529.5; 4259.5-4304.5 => 1.14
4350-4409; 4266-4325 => 1.02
